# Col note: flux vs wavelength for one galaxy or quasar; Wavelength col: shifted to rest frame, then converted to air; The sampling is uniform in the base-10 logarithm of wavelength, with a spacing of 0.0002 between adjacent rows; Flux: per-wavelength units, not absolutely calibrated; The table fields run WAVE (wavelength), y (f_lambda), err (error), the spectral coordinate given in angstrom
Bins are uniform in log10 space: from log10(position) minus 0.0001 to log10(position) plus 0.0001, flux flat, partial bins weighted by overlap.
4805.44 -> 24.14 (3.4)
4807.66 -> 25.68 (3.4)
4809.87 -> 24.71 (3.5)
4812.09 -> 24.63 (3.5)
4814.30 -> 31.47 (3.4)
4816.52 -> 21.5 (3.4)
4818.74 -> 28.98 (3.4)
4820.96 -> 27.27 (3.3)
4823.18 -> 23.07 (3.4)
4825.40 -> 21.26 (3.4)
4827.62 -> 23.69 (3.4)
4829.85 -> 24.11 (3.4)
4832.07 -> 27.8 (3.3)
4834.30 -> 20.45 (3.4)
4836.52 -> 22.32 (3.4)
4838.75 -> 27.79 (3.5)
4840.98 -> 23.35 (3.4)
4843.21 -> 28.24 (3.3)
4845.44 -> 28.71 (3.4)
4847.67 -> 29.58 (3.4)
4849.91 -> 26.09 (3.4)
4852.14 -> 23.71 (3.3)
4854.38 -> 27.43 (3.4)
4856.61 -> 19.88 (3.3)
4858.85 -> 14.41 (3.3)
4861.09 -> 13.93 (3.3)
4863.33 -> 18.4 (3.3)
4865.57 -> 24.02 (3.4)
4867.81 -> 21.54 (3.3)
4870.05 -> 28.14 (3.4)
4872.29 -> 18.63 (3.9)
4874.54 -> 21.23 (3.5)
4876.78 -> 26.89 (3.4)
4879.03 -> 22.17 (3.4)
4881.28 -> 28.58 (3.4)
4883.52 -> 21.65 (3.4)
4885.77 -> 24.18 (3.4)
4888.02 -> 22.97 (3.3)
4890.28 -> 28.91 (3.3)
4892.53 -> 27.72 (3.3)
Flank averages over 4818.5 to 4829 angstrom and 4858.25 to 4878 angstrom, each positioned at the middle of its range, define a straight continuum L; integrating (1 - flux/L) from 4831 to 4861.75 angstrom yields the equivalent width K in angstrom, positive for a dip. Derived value -1.7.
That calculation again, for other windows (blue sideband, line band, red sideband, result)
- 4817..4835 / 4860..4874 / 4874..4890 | 2.0 angstrom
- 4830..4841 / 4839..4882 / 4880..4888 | 1.8 angstrom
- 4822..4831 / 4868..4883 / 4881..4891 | 0.3 angstrom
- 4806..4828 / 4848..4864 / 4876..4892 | 2.6 angstrom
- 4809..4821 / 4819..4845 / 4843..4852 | 2.2 angstrom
